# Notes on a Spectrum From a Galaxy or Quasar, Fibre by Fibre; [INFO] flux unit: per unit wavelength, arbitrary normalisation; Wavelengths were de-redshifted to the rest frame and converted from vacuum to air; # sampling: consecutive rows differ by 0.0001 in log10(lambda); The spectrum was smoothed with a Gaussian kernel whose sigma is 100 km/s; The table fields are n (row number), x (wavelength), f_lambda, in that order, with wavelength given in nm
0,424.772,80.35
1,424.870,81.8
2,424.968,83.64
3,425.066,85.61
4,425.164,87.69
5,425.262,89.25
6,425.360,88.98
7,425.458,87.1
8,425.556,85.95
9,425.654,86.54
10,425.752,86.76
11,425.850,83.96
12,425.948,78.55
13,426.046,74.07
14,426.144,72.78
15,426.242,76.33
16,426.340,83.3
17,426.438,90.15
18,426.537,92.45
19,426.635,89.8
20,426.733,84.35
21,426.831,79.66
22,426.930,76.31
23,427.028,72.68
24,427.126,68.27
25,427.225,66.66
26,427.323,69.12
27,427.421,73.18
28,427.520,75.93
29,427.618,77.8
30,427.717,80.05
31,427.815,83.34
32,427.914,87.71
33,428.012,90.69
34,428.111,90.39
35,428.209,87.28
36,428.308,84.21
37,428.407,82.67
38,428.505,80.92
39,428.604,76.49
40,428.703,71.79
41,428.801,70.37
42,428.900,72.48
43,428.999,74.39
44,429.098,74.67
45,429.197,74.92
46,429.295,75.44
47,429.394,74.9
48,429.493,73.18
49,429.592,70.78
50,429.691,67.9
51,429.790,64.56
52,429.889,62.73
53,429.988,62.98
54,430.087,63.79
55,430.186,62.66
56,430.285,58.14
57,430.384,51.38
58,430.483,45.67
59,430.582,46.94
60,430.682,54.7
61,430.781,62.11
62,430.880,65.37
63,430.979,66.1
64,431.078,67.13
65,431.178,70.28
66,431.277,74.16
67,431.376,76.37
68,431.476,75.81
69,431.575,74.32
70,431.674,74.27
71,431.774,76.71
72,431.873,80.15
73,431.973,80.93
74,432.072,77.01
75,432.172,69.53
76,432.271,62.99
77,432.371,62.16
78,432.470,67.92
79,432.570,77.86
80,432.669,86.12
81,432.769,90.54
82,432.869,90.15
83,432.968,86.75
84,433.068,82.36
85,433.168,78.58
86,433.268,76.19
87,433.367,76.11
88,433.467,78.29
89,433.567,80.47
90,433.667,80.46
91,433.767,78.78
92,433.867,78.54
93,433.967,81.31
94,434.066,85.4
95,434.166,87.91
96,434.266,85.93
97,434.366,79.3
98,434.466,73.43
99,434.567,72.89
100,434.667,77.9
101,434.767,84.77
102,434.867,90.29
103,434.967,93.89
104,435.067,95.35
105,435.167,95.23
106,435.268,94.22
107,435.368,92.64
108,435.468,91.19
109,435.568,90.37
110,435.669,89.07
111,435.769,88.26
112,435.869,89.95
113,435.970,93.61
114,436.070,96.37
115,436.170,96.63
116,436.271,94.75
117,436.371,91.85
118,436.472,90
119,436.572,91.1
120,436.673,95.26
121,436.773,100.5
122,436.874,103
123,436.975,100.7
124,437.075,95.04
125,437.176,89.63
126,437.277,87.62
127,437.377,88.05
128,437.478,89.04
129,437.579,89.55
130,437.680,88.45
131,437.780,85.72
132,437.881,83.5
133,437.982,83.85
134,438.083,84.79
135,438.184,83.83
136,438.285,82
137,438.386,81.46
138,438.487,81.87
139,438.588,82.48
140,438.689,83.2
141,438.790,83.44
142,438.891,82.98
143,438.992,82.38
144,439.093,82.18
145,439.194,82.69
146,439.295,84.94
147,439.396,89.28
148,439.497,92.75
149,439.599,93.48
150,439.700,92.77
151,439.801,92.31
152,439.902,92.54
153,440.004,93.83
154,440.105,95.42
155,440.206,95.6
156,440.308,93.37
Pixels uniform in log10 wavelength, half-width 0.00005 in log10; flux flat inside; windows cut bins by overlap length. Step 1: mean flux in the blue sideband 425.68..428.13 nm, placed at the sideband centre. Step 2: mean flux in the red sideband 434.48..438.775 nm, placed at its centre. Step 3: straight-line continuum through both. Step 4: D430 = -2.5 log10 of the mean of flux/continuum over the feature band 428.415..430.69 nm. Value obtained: 0.22 mag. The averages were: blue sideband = 80.1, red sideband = 89.3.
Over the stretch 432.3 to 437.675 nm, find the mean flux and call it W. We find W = 86.8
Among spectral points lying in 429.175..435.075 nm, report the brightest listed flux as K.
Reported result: 95.35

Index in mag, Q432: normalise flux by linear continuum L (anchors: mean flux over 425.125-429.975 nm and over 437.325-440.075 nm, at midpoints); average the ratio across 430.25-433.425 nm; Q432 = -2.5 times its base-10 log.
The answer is 0.15 mag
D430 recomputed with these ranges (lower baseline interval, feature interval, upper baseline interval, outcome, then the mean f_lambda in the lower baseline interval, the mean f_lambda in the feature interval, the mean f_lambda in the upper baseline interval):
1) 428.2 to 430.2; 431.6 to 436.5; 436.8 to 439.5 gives -0.04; 72.7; 83.5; 86.8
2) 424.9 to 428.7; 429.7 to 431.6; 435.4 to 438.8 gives 0.31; 81.7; 63.4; 89.7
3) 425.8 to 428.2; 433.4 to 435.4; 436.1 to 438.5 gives 0.04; 80.1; 84.2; 90.1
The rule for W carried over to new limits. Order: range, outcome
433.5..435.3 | 84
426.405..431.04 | 72.8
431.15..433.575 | 77.1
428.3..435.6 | 75.6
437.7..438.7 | 83.4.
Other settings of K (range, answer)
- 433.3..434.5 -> 87.91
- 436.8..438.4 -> 103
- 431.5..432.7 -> 86.12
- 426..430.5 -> 92.45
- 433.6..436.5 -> 96.63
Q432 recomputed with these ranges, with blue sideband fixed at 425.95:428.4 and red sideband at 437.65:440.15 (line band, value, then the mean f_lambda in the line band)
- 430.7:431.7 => 0.18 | 70.1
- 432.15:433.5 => 0.07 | 77.7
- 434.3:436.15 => -0.05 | 88.4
